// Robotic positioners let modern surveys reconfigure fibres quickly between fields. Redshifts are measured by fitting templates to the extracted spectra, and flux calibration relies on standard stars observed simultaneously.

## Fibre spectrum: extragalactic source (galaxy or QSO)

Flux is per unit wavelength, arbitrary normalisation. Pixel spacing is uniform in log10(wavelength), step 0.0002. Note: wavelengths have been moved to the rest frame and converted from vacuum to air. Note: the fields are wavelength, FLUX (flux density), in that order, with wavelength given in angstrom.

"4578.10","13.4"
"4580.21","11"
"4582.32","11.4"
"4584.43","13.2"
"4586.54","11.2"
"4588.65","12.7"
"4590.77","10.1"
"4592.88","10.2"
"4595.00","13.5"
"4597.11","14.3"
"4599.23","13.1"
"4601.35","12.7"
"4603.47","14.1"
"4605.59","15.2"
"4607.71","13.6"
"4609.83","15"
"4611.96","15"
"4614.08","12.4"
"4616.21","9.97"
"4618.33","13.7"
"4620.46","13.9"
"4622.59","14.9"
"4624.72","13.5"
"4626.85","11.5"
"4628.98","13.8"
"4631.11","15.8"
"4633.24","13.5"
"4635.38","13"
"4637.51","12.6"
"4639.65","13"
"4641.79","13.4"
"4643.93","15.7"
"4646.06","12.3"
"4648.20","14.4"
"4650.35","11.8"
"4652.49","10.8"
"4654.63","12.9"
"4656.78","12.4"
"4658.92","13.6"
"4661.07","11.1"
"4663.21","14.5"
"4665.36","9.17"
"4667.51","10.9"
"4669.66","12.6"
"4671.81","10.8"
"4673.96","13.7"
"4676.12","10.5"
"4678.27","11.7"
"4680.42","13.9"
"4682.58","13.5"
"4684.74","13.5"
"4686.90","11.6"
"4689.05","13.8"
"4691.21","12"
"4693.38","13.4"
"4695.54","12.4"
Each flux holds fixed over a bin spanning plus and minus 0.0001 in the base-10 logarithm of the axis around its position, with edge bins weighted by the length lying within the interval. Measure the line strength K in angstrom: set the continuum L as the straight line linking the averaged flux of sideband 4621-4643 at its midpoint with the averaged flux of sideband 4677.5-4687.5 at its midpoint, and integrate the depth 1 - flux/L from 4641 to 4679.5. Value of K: 2.5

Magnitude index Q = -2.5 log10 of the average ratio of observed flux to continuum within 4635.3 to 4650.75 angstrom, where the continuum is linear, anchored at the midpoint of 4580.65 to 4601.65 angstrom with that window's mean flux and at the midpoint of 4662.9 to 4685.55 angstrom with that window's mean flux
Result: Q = -0.10 mag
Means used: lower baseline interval 12.2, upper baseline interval 12.2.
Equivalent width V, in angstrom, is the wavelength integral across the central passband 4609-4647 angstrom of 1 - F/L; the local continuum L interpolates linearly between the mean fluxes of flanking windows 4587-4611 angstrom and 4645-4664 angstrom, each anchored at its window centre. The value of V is -1.92 angstrom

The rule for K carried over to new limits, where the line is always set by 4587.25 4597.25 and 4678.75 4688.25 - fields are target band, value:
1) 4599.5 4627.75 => -3.0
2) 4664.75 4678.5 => 1.6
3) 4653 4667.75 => 0.8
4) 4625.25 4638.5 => -1.0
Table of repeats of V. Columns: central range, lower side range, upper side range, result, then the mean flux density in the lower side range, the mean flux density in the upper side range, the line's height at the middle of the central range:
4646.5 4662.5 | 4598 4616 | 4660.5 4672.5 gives -0.6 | 13.7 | 11.6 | 12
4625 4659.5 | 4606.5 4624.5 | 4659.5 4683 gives -0.9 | 13.6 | 12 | 12.8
